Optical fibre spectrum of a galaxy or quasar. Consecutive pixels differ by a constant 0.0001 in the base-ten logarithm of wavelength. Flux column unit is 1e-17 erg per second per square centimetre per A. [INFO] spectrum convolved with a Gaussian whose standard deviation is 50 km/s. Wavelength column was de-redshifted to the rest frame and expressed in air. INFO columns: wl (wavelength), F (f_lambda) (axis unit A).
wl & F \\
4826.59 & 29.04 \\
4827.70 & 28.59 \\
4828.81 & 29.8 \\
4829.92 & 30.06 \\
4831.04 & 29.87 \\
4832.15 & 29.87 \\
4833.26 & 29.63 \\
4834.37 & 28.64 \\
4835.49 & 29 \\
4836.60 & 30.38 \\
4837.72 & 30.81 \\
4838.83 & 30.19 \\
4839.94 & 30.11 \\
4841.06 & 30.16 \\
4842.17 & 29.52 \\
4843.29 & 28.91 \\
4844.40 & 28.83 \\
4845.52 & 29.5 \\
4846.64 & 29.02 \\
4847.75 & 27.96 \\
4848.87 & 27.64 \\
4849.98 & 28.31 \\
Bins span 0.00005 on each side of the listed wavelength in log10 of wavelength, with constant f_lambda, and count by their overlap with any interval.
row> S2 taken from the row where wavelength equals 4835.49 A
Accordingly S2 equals 29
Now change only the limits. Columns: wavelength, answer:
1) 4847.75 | 27.96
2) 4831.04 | 29.87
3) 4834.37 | 28.64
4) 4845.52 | 29.5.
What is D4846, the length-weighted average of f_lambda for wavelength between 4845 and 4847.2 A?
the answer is 29.3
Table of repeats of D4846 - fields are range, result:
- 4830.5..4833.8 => 29.8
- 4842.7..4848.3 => 28.8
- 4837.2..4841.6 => 30.3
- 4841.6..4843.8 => 29.2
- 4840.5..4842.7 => 29.9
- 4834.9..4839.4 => 30.1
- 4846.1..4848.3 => 28.6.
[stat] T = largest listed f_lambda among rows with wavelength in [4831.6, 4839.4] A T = 30.81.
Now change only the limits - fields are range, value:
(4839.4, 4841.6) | 30.16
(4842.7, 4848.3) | 29.5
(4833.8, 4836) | 29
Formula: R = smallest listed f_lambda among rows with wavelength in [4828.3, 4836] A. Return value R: 28.64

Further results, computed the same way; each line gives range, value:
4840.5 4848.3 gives 27.96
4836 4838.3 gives 30.38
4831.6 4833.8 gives 29.63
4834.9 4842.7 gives 29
